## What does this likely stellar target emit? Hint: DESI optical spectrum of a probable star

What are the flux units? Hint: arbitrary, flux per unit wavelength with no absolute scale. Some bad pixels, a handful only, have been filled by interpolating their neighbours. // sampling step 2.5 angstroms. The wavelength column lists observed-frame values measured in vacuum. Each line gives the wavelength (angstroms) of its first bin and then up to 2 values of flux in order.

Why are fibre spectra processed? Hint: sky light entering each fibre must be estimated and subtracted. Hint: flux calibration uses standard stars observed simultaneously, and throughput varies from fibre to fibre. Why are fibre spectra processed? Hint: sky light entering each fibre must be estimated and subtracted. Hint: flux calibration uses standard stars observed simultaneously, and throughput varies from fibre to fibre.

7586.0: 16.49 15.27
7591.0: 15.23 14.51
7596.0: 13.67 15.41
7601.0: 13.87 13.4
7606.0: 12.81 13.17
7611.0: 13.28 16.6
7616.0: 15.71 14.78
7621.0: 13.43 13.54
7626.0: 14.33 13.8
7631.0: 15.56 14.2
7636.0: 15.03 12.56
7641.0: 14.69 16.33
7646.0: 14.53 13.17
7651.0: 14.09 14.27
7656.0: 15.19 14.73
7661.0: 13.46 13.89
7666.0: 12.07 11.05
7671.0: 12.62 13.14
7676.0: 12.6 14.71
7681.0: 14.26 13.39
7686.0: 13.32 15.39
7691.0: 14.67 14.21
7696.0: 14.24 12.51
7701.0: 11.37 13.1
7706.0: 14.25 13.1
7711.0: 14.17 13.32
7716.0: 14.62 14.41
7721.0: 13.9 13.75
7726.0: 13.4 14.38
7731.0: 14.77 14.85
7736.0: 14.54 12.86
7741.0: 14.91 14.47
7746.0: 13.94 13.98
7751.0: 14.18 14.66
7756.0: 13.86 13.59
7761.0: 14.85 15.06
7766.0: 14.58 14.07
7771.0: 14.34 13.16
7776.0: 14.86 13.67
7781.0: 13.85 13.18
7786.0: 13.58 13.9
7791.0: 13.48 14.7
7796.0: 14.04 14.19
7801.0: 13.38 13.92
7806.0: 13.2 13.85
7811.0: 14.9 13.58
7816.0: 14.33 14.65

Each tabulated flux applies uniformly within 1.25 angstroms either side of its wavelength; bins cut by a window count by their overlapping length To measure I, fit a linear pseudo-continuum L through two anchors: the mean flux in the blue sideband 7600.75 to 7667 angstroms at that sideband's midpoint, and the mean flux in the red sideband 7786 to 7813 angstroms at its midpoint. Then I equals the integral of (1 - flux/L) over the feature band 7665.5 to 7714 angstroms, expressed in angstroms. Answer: 2.4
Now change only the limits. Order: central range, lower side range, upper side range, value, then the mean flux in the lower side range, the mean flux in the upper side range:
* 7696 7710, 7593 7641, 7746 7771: 1.22 angstroms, 14.2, 14.3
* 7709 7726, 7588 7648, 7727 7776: 0.43 angstroms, 14.4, 14.3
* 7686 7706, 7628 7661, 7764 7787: 0.84 angstroms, 14.5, 14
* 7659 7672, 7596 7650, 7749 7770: 1.42 angstroms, 14.3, 14.3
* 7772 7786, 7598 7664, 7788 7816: 0.25 angstroms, 14.3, 13.9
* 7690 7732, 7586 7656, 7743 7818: 1.29 angstroms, 14.4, 14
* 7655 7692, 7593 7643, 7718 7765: 1.62 angstroms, 14.2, 14.2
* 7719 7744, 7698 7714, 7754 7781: -1.11 angstroms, 13.1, 14.2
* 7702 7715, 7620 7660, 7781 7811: 0.50 angstroms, 14.3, 13.8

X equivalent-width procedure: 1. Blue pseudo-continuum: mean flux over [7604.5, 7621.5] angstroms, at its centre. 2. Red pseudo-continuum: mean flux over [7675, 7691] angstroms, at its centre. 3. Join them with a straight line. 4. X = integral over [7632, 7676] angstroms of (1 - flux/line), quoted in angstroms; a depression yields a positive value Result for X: 1.0 angstroms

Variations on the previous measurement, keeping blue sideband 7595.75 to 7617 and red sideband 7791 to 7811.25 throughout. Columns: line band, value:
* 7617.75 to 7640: 0.1 angstroms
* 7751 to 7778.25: -0.5 angstroms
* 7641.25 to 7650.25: -0.3 angstroms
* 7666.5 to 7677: 1.3 angstroms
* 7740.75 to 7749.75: -0.2 angstroms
